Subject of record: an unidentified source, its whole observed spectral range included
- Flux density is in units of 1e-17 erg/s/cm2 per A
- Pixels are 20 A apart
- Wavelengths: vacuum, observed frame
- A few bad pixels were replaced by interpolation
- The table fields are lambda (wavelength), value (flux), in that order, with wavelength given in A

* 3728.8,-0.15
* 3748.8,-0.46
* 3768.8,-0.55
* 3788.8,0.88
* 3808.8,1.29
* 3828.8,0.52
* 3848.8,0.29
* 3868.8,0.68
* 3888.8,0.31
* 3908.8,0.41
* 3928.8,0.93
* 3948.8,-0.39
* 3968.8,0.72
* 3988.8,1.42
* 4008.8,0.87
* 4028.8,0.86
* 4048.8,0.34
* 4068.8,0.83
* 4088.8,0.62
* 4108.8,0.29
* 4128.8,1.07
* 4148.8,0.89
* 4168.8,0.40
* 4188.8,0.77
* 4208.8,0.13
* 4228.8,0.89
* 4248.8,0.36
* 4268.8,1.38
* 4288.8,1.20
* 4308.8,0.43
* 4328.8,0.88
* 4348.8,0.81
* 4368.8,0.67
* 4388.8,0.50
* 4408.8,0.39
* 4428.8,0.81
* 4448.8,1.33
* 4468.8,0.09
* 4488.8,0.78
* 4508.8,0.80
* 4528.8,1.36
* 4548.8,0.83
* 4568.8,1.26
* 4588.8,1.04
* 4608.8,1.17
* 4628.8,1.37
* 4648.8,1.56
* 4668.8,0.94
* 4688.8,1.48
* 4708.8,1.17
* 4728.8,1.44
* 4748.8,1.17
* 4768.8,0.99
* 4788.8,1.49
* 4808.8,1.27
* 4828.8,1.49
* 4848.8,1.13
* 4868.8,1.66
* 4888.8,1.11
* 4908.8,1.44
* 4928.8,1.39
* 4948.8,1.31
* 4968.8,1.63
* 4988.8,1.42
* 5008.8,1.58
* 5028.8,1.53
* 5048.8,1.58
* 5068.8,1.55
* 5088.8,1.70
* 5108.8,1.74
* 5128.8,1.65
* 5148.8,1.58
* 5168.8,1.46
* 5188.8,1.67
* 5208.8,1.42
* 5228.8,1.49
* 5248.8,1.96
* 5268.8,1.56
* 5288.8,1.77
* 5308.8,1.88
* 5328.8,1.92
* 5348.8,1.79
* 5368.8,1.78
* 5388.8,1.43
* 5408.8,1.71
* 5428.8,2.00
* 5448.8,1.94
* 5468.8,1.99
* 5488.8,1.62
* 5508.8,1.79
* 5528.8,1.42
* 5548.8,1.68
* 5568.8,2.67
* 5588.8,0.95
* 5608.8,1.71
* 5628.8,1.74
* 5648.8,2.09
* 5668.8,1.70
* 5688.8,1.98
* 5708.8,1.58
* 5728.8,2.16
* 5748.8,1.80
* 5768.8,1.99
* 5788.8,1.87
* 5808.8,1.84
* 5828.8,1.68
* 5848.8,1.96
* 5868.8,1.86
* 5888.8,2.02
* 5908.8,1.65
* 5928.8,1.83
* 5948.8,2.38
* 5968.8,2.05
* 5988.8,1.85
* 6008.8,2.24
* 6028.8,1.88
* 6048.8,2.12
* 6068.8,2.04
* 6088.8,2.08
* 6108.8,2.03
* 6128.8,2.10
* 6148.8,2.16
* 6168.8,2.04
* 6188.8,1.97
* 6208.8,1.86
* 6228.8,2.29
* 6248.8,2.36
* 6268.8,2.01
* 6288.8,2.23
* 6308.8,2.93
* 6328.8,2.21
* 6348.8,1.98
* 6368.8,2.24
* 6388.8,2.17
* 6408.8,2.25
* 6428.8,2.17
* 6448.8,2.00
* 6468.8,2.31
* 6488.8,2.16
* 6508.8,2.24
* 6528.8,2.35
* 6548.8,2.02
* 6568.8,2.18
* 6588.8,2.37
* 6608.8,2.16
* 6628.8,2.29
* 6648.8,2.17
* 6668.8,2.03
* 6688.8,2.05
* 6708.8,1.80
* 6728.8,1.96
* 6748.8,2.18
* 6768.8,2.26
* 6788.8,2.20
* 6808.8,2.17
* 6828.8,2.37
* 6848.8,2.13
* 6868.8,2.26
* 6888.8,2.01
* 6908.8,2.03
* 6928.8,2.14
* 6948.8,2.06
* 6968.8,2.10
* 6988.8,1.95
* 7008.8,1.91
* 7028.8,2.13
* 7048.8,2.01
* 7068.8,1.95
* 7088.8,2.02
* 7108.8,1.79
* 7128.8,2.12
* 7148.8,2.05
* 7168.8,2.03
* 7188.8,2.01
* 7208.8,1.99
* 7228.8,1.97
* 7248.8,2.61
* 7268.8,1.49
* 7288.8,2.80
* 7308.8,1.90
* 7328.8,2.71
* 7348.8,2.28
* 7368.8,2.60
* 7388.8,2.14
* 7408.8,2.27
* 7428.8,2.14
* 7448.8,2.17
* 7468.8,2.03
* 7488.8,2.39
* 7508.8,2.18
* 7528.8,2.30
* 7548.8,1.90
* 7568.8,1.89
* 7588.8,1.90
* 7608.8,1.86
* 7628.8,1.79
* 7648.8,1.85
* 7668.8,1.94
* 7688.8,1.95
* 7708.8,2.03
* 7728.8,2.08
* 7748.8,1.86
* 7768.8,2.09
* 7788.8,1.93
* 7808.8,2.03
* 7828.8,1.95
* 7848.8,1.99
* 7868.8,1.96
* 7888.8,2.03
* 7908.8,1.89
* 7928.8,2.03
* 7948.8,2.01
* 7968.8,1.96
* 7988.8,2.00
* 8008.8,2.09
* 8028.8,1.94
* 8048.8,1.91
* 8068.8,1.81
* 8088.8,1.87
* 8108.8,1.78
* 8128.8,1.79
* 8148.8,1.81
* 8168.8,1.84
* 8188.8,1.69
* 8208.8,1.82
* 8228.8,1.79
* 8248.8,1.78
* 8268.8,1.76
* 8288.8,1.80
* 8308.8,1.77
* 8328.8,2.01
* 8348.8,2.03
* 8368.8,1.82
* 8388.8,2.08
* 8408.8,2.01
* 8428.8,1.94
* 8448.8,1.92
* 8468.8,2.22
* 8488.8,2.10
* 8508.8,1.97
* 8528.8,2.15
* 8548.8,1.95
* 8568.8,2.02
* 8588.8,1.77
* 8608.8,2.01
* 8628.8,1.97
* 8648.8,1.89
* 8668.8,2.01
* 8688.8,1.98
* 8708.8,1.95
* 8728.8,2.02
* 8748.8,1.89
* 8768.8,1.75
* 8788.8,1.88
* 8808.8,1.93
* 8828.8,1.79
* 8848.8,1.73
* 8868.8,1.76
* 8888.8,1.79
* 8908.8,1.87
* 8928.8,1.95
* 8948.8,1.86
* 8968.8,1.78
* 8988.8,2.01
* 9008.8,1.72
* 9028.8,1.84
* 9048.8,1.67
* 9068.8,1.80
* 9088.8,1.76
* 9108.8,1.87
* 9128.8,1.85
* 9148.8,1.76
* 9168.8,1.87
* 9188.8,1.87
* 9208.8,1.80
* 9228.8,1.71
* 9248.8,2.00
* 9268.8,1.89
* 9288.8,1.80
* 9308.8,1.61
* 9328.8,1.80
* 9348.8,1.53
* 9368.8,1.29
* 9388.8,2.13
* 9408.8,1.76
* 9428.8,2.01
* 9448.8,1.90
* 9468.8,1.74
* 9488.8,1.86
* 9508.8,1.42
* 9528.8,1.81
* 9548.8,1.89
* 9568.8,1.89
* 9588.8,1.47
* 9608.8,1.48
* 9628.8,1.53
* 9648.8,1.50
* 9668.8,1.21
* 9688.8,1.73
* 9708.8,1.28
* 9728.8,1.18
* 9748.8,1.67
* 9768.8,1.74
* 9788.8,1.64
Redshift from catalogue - 0.14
